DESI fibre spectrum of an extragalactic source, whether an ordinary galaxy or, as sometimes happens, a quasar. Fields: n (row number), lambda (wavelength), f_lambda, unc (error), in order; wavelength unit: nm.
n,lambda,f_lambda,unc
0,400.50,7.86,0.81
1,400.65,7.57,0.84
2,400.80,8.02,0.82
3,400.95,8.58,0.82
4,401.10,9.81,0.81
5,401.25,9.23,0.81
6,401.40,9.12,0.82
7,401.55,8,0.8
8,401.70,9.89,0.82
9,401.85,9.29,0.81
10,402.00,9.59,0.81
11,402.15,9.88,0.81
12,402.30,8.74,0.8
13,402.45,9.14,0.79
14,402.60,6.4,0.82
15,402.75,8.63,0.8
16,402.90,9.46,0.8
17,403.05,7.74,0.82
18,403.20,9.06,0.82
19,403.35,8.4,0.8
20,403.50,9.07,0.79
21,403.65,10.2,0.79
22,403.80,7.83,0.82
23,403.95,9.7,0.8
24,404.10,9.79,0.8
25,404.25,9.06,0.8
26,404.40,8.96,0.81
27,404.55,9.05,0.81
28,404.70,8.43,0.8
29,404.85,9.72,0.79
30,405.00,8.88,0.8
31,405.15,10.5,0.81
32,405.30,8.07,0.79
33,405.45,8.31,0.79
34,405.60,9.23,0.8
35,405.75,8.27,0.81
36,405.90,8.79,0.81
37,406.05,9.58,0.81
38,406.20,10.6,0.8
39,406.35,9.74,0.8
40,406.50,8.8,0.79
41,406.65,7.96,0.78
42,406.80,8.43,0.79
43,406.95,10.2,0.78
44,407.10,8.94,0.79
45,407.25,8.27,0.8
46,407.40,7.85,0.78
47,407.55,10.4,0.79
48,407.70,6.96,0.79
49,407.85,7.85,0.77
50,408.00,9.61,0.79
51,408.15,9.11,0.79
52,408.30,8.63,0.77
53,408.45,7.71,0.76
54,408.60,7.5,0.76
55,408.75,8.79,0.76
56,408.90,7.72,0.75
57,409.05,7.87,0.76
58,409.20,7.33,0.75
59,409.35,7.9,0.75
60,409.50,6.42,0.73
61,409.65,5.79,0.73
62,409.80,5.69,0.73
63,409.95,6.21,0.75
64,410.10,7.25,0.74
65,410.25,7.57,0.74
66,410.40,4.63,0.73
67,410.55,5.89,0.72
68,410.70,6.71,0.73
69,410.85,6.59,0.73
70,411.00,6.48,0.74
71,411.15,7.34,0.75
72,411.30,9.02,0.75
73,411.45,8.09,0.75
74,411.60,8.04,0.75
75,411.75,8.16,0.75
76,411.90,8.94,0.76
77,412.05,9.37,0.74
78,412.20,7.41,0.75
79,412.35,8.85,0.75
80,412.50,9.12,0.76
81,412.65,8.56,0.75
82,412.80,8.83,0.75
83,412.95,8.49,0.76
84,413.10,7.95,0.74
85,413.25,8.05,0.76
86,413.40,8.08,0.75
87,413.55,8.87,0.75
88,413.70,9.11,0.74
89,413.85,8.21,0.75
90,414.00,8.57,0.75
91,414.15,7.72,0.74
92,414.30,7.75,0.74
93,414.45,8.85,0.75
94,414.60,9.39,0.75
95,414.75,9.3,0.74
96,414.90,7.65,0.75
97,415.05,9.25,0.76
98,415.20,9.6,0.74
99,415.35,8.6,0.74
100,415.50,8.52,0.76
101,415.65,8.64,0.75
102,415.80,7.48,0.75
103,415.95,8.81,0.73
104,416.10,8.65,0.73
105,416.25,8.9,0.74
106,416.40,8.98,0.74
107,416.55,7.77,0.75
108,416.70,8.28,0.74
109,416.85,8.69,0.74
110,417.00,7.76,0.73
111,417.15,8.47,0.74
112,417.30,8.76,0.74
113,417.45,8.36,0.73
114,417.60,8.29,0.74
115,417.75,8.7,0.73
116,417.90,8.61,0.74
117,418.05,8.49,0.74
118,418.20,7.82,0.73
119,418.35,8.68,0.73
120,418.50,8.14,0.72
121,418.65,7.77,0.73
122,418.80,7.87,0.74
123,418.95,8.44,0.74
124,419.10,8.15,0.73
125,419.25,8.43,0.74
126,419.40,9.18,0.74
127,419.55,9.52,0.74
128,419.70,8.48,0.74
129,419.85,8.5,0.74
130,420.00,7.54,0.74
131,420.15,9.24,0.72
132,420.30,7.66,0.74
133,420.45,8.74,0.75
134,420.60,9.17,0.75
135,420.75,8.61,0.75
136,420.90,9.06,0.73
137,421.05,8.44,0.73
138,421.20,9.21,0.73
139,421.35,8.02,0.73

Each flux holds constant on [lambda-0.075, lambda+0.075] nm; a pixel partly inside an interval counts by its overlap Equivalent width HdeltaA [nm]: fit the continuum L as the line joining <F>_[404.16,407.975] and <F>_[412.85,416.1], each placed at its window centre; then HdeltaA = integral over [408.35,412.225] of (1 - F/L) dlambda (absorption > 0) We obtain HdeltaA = 0.62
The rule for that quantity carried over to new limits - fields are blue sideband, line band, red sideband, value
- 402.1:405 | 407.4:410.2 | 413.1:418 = 0.33 nm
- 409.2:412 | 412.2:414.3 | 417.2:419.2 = -0.26 nm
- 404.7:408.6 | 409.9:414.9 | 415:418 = 0.40 nm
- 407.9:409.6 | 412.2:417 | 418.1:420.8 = -0.17 nm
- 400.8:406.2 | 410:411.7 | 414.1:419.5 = 0.32 nm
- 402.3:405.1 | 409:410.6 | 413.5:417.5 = 0.39 nm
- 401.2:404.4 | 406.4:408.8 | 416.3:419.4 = 0.05 nm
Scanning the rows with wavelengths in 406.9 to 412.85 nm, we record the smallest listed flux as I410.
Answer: 4.63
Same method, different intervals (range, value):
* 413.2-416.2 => 7.48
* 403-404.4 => 7.74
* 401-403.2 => 6.4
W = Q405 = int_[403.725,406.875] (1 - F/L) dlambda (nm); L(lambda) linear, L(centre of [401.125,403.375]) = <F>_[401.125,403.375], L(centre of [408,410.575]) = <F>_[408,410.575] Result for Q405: -0.33 nm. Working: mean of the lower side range 8.87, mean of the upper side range 7.27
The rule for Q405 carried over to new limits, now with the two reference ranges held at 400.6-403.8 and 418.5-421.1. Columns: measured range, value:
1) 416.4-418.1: 0.03 nm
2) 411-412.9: 0.06 nm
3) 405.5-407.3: -0.06 nm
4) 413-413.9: 0.02 nm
